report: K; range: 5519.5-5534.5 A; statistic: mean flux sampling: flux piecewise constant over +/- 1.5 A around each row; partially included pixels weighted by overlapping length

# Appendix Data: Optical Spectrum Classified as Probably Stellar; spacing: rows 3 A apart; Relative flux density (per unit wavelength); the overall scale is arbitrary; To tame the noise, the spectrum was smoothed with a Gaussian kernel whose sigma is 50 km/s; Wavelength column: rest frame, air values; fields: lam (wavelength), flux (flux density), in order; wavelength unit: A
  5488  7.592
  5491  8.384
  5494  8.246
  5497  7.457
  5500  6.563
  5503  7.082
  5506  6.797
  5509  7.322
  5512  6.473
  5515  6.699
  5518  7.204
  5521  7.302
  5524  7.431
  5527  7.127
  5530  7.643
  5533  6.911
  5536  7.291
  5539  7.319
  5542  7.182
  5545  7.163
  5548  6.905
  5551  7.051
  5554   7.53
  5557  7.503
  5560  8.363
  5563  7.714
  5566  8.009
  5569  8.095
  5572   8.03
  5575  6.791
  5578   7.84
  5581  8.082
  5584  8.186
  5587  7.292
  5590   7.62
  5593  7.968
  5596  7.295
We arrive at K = 7.28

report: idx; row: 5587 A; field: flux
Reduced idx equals 7.292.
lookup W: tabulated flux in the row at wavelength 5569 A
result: 8.095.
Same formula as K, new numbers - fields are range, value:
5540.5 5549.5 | 7.08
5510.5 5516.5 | 6.59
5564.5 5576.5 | 7.73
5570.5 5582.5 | 7.69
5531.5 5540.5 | 7.17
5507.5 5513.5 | 6.9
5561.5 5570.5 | 7.94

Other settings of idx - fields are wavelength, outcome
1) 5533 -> 6.911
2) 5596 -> 7.295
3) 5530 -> 7.643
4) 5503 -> 7.082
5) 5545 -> 7.163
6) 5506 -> 6.797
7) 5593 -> 7.968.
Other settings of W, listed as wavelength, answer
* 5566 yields 8.009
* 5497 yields 7.457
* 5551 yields 7.051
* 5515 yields 6.699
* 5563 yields 7.714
